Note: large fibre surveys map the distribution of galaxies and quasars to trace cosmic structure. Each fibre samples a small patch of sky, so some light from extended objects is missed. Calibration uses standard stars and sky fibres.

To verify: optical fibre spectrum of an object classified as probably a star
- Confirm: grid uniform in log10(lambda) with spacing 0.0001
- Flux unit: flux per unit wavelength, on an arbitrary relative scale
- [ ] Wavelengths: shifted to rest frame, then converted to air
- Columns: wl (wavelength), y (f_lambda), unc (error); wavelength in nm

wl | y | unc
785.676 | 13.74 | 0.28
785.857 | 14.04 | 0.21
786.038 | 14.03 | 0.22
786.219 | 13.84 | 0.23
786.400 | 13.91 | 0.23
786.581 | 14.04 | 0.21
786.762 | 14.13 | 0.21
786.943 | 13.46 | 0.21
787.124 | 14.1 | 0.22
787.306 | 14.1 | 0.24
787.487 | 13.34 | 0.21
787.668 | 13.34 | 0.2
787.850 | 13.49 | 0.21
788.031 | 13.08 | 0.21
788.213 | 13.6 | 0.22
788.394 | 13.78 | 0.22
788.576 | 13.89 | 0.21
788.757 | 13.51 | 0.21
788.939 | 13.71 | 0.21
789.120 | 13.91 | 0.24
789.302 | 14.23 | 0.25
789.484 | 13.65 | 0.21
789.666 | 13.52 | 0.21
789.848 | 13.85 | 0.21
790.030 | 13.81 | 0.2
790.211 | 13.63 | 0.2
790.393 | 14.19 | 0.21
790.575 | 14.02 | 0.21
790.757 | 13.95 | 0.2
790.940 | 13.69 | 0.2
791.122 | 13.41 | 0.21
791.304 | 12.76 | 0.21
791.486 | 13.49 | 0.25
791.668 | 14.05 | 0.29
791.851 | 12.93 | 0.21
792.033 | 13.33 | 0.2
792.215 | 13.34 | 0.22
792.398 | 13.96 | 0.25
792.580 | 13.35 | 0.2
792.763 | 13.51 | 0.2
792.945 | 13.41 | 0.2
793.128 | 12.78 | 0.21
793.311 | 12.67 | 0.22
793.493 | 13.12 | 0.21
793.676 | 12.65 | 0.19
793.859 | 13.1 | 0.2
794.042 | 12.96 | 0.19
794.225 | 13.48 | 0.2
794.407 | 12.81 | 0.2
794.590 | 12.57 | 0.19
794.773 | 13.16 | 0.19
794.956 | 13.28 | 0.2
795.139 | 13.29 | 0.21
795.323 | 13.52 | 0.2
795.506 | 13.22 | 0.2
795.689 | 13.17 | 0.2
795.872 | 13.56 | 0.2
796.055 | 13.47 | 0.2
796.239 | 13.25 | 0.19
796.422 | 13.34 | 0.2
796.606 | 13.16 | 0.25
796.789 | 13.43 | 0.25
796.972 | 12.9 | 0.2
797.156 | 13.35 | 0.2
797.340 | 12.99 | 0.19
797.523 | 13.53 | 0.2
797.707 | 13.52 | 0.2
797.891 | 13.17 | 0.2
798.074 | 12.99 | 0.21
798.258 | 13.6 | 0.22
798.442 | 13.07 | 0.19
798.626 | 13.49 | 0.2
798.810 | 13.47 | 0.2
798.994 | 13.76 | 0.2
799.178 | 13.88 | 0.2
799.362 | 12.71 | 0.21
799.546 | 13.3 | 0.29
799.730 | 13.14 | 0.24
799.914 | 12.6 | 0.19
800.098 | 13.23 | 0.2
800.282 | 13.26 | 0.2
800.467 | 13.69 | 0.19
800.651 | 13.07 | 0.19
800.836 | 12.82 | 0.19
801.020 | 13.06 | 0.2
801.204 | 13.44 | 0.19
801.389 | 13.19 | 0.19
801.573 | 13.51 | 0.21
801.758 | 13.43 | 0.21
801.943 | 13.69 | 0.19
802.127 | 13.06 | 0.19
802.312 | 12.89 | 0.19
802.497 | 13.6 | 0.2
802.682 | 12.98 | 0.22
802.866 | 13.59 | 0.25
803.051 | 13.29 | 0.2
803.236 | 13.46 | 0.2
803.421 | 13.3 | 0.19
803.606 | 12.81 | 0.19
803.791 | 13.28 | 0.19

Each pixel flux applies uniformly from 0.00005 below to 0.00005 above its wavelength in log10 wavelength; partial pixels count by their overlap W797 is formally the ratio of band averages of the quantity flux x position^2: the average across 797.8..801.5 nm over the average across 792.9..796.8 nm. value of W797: 1.02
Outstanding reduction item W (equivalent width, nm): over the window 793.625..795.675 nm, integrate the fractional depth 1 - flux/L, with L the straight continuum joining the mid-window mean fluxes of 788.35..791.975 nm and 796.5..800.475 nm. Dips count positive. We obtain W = 0.055 nm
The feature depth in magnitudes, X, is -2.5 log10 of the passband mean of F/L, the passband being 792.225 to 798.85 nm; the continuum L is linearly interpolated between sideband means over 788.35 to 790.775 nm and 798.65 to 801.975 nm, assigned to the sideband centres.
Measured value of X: 0.02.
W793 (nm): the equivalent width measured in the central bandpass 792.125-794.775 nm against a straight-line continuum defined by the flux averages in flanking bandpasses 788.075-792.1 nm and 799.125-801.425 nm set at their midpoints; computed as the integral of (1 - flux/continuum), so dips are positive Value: 0.08 nm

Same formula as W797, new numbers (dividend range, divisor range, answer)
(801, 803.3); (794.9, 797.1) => 1.02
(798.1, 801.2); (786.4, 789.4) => 0.99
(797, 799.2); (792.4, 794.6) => 1.03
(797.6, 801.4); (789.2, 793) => 0.99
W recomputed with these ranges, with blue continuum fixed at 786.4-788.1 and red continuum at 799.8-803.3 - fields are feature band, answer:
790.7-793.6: 0.042 nm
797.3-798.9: 0.004 nm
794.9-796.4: 0.010 nm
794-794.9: 0.031 nm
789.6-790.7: -0.019 nm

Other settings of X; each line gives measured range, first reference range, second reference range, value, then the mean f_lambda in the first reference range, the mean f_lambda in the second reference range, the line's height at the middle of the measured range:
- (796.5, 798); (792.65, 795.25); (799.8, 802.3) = -0.010 mag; 13.1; 13.2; 13.1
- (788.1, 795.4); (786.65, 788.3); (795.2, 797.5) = 0.002 mag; 13.6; 13.3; 13.5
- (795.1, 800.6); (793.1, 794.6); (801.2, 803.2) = -0.015 mag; 12.9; 13.3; 13.1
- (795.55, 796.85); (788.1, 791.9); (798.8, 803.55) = 0.011 mag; 13.7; 13.3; 13.5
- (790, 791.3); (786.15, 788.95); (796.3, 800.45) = -0.013 mag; 13.7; 13.3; 13.6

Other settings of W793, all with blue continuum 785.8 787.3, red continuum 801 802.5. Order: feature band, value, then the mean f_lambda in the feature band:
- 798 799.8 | 0.01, 13.3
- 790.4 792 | 0.02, 13.6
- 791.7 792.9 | 0.02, 13.4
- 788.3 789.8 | 0.01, 13.8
